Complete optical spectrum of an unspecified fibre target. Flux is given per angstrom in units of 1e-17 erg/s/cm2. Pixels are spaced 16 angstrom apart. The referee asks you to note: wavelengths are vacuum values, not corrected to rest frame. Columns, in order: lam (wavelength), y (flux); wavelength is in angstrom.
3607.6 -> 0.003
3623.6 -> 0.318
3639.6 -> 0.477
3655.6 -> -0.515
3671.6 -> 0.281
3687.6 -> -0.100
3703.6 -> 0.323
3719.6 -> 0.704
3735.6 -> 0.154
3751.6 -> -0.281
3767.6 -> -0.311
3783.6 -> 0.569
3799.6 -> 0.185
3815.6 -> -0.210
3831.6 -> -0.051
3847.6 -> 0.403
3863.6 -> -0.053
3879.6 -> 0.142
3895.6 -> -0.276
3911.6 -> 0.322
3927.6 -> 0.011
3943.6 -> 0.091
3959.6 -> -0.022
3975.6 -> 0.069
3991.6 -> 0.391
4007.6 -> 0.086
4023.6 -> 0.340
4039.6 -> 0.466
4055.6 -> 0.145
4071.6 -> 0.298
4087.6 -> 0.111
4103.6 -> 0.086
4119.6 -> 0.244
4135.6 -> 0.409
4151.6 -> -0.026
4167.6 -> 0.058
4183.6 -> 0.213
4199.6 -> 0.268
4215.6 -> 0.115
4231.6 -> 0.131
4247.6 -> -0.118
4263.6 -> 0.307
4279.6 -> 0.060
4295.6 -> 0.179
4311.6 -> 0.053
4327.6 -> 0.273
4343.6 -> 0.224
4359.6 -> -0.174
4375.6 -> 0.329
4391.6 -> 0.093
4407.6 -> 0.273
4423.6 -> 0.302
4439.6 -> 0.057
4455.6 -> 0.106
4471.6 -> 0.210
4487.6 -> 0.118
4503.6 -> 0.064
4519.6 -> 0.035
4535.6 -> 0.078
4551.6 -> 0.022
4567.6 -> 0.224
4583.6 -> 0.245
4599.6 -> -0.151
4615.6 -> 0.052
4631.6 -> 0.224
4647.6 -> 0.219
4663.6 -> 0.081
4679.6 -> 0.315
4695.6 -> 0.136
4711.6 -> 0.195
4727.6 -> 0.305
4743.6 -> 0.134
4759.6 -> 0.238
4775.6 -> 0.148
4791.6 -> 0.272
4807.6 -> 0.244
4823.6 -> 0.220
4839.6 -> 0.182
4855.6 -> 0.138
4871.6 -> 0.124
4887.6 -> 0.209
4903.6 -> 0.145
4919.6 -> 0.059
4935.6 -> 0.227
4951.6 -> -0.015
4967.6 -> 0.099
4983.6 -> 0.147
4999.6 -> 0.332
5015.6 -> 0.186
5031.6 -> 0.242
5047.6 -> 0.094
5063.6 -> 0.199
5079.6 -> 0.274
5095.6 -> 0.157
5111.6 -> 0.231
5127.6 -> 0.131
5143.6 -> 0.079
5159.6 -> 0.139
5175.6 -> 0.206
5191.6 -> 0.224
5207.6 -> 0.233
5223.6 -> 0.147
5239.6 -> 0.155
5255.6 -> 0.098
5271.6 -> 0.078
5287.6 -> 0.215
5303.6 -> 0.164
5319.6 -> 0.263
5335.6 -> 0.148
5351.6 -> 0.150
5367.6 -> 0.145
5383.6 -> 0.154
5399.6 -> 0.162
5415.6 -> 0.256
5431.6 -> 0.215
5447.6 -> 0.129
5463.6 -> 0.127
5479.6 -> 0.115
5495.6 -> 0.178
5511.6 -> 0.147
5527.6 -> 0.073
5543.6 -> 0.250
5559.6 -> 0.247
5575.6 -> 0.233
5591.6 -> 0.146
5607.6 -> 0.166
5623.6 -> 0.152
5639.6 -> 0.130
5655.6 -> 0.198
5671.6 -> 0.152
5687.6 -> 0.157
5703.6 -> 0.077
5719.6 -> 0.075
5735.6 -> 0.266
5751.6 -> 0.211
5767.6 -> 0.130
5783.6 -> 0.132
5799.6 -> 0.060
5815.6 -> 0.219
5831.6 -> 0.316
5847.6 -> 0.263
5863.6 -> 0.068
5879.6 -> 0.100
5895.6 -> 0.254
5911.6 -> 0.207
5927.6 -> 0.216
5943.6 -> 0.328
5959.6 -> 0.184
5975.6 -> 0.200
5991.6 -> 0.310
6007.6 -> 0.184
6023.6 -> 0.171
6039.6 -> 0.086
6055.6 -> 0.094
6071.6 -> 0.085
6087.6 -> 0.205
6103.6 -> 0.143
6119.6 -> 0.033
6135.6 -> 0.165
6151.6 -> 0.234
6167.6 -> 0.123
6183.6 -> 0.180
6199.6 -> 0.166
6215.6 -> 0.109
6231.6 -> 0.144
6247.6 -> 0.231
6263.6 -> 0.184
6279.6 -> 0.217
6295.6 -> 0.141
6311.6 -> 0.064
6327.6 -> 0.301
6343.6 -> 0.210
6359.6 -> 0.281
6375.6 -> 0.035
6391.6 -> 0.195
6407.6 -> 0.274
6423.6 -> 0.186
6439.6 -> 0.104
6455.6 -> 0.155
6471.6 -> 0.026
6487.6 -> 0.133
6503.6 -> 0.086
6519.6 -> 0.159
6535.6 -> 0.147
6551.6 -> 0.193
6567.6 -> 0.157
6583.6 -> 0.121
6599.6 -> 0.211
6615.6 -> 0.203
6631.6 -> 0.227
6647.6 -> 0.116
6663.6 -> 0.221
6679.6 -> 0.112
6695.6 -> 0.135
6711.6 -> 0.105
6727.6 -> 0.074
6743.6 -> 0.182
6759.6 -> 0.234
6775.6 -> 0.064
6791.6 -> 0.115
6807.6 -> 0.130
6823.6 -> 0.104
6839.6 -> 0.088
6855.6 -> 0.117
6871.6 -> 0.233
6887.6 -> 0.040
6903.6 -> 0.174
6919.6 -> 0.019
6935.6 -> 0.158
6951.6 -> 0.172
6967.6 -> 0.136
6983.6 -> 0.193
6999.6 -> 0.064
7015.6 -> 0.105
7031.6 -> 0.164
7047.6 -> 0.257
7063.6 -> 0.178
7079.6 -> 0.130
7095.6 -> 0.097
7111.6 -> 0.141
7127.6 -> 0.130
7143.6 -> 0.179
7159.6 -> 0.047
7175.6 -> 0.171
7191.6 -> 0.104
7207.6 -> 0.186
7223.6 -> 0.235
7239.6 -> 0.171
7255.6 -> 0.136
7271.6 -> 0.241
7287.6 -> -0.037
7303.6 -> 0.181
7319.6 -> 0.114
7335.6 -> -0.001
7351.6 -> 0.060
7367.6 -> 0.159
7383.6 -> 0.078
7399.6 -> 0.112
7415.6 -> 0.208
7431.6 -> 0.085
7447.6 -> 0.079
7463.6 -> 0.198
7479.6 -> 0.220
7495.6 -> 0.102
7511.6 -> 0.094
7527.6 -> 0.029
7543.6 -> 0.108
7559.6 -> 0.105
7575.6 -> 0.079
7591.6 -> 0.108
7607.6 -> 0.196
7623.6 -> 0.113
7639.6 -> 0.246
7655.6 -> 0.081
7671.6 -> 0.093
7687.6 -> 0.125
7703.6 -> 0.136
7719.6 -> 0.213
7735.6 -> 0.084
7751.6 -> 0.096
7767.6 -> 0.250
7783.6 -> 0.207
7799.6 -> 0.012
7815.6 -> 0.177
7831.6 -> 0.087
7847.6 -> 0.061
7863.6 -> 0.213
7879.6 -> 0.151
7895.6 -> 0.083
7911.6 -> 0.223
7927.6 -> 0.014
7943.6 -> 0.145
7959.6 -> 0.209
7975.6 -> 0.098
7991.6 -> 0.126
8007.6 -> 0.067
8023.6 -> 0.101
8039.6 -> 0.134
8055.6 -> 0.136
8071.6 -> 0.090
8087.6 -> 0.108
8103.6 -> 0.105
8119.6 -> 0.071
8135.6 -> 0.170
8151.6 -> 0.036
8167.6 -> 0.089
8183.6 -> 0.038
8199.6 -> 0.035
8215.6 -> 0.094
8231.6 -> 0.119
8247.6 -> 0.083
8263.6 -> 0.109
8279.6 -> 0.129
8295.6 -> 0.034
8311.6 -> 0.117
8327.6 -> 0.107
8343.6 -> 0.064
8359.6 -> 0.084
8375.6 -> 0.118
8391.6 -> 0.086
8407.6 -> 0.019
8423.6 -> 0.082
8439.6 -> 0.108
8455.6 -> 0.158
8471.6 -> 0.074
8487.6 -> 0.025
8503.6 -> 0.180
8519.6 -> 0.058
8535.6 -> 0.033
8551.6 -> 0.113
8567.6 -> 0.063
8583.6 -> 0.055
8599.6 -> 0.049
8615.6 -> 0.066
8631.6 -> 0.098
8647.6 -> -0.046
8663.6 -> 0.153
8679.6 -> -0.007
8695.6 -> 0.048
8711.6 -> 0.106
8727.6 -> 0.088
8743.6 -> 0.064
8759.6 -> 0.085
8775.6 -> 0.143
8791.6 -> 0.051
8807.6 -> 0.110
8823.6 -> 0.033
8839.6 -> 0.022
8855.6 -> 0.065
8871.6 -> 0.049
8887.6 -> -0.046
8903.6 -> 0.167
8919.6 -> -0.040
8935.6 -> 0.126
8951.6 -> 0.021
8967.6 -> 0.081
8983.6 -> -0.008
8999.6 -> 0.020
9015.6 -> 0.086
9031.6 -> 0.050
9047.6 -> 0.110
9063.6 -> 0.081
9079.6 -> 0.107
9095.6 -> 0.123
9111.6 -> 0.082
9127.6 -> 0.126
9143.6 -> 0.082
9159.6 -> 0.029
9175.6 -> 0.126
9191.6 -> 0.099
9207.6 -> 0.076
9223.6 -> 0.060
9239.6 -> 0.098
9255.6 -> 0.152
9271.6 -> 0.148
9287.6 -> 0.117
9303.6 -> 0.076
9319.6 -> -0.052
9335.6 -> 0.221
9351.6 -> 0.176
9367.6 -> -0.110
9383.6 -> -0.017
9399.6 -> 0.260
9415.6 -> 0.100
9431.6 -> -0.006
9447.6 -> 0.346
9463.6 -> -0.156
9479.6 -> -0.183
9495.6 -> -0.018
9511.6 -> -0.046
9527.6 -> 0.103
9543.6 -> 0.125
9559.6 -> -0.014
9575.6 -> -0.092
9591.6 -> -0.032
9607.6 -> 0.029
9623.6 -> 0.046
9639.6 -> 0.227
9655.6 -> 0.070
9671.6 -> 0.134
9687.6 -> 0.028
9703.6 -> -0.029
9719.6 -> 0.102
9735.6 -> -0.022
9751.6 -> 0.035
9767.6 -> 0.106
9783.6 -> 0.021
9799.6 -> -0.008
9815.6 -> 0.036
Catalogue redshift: 0.18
